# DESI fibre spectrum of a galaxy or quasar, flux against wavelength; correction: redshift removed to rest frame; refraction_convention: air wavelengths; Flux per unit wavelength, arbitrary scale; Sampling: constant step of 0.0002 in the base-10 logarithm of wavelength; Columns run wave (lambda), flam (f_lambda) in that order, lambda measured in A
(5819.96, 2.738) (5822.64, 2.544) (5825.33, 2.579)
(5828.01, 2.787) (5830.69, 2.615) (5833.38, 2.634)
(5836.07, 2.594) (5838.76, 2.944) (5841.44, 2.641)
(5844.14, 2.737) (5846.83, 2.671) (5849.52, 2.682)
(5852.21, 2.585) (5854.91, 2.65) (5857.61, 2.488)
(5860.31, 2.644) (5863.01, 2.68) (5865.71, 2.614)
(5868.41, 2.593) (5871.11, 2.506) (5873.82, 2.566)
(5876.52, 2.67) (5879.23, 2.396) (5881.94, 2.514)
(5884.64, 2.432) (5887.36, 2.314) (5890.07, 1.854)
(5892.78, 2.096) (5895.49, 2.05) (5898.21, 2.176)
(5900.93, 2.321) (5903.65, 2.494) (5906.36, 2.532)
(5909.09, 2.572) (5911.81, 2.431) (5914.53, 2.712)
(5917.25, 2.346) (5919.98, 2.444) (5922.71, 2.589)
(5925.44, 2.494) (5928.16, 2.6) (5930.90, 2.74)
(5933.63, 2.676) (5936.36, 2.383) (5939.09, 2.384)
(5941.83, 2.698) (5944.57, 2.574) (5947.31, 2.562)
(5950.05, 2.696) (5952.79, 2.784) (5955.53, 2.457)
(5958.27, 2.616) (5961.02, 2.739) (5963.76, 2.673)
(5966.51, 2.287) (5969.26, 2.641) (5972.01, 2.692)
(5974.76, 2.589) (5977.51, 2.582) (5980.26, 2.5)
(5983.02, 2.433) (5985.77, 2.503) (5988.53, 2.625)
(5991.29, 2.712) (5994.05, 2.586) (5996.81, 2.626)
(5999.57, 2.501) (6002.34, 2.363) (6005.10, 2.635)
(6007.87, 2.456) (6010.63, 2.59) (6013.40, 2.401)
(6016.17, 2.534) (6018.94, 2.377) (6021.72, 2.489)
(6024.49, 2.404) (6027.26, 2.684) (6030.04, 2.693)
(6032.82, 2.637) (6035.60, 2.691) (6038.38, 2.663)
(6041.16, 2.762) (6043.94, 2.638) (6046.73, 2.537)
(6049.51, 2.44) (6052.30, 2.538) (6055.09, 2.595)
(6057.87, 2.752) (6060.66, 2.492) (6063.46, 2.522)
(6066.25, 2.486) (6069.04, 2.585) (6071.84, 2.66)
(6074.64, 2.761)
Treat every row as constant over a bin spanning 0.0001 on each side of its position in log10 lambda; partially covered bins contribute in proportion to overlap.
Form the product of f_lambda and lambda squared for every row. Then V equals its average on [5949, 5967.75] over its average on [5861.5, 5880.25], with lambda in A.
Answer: 1.04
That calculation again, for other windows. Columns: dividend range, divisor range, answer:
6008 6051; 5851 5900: 1.11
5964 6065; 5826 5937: 1.06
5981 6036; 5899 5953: 1.03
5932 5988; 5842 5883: 1.02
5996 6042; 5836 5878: 1.02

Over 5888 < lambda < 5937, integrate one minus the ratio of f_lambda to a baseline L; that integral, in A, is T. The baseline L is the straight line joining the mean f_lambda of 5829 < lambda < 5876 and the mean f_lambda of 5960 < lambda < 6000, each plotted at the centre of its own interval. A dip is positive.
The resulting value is 3.6 A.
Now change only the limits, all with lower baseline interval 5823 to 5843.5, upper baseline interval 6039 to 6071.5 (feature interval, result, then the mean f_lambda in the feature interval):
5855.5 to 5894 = 2.91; 2.46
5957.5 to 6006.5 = 0.79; 2.57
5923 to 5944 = 0.52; 2.57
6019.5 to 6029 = 0.28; 2.52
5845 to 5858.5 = 0.24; 2.62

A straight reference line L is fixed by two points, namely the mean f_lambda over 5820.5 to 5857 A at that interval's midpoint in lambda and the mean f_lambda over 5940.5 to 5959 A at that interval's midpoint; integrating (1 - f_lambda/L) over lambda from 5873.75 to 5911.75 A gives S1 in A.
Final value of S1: 4.2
